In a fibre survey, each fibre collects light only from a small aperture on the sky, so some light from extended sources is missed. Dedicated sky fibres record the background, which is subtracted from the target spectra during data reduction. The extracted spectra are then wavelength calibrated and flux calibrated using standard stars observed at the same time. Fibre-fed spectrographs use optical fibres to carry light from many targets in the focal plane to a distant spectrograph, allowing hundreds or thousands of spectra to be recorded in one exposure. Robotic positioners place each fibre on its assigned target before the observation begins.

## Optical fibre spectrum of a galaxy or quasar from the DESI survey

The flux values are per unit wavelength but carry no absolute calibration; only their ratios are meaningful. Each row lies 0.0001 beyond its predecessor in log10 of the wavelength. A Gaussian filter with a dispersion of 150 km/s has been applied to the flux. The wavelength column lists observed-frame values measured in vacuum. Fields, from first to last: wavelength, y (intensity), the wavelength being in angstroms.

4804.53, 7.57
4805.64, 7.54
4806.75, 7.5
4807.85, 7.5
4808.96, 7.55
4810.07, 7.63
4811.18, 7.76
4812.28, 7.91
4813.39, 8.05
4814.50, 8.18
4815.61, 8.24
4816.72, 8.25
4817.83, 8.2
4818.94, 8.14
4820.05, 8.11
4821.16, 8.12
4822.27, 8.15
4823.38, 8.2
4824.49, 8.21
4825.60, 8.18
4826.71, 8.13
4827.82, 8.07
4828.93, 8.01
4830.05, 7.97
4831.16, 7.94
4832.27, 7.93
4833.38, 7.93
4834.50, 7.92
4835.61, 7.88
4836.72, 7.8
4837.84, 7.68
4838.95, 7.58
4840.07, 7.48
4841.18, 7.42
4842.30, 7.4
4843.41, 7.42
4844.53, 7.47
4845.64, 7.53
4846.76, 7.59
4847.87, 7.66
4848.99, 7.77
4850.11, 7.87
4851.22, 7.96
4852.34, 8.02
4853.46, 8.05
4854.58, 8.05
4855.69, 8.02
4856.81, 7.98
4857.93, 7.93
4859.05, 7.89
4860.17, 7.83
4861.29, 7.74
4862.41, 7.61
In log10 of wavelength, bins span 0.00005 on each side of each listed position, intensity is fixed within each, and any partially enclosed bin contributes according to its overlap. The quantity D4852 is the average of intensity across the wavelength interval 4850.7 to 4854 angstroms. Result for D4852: 8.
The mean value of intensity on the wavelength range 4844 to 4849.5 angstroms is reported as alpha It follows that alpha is 7.61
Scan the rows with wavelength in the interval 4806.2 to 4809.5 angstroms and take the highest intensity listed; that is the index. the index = 7.55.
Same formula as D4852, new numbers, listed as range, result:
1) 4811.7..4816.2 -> 8.1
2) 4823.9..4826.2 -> 8.2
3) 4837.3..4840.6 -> 7.58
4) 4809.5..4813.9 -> 7.84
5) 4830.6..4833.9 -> 7.95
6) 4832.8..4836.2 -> 7.92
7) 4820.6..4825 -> 8.17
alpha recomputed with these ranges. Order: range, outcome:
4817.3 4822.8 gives 8.14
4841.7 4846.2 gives 7.45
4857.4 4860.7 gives 7.88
